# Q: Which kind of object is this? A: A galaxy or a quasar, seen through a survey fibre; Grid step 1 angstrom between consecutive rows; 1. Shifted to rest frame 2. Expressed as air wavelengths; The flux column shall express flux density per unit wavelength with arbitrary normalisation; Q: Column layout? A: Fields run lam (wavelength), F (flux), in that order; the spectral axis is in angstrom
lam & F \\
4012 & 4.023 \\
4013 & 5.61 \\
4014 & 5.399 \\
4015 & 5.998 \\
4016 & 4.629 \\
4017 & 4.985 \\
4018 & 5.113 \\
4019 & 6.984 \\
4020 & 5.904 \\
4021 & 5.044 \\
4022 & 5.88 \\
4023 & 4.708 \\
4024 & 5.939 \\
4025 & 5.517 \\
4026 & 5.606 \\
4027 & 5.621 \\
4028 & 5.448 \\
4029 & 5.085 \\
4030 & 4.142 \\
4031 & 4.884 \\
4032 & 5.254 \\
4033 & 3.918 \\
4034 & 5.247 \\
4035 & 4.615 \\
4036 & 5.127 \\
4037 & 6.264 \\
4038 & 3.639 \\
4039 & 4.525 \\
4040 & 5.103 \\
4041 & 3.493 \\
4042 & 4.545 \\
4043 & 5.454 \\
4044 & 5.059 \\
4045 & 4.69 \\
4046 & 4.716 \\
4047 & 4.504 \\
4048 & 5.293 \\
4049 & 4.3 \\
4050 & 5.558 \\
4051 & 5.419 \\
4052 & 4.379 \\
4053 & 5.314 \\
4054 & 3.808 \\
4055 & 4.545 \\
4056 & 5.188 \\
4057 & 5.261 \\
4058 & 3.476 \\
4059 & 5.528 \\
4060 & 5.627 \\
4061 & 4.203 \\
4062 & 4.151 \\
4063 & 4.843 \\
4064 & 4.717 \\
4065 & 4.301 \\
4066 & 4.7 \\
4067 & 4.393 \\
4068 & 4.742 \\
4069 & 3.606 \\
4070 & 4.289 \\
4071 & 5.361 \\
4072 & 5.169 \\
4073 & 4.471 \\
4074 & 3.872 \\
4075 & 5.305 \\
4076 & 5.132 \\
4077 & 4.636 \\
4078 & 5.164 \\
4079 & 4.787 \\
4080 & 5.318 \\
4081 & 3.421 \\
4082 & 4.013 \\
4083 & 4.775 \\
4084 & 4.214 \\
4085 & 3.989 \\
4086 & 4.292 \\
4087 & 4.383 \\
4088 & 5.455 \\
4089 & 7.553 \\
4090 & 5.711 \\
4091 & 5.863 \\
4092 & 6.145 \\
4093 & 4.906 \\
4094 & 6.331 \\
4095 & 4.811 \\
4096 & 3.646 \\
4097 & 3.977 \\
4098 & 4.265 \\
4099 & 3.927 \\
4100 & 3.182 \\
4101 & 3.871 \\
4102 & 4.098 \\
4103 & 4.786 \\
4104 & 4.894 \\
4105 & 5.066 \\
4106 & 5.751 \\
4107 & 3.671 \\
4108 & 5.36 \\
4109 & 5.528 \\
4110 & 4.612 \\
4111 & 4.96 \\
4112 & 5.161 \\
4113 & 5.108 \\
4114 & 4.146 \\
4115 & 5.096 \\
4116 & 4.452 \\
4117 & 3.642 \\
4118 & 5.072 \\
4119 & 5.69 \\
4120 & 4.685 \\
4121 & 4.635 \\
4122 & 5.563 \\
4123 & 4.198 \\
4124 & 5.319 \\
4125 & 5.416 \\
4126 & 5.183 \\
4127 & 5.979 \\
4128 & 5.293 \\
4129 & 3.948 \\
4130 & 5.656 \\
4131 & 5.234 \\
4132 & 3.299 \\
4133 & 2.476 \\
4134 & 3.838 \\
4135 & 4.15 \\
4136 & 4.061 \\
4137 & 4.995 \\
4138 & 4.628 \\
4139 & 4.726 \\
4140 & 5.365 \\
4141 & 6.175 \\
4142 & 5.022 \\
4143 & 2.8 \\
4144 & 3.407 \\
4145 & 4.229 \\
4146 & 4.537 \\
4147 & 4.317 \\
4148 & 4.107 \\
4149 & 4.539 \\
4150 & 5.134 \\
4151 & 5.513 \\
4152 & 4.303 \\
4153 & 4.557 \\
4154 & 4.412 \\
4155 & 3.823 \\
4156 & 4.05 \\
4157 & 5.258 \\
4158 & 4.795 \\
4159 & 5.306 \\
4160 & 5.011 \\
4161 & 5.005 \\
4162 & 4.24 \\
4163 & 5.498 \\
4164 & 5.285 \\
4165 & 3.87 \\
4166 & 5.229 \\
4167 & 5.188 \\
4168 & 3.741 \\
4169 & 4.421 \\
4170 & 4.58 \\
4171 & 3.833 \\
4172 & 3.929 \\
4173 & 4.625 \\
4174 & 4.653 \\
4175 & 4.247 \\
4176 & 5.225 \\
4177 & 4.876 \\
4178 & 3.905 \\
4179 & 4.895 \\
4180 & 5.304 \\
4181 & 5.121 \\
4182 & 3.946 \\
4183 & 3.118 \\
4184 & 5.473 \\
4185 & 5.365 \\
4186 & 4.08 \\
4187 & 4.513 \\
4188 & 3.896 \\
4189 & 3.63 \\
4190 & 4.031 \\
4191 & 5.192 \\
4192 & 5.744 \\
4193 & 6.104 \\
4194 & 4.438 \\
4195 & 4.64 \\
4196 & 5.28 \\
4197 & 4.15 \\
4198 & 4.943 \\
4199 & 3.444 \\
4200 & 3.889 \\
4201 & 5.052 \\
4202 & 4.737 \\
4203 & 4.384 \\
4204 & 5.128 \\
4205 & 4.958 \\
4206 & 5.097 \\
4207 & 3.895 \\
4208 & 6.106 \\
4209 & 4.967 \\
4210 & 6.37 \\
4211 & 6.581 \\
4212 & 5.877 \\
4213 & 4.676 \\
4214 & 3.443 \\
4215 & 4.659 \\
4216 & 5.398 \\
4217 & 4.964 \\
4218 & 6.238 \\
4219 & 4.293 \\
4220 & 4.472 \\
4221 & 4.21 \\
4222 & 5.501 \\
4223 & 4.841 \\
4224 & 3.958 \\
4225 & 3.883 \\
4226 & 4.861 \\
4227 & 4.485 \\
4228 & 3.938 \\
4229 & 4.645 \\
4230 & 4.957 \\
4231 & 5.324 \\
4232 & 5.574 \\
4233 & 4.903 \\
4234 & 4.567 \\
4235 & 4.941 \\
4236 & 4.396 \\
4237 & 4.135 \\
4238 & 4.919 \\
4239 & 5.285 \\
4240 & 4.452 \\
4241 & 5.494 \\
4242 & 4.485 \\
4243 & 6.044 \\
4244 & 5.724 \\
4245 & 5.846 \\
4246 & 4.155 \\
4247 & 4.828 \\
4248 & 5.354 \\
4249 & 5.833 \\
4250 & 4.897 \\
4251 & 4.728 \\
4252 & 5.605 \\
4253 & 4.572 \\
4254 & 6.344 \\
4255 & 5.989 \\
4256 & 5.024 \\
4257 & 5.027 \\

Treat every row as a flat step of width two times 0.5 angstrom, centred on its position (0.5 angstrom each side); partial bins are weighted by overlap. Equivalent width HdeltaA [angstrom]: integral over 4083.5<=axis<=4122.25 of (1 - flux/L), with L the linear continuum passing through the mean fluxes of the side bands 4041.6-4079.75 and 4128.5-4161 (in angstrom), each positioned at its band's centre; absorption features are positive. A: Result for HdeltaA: -1.7 angstrom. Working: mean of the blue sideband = 4.75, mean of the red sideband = 4.5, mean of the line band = 4.83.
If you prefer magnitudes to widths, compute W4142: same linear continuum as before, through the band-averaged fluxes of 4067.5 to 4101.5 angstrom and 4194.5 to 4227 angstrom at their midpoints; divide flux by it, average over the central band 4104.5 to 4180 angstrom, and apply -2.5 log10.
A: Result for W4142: 0.02 mag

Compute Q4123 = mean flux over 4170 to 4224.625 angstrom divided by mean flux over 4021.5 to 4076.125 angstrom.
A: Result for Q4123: 1.0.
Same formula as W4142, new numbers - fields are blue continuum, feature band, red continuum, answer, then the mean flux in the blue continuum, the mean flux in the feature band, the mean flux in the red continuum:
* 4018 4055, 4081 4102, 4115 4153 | 0.02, 5.02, 4.72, 4.64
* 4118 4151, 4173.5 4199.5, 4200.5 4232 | 0.05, 4.66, 4.62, 4.91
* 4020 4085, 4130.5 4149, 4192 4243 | 0.13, 4.8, 4.3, 4.86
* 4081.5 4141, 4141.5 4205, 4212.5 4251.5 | 0.06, 4.78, 4.57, 4.85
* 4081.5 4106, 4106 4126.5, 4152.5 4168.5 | -0.03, 4.78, 4.9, 4.7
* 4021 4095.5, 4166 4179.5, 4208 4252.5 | 0.10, 4.89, 4.5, 4.98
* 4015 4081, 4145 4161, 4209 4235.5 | 0.06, 4.9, 4.64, 4.91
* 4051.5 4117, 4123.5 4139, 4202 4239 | 0.03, 4.73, 4.63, 4.88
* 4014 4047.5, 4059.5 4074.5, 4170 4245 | 0.10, 5.08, 4.56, 4.78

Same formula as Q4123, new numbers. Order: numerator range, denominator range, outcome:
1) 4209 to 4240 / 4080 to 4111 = 1.02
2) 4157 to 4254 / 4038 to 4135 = 1.02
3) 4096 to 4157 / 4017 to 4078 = 0.94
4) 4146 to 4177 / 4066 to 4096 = 0.95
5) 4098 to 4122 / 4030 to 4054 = 0.97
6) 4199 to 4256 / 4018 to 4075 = 1.02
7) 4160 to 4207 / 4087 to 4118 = 0.95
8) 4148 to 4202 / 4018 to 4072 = 0.94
